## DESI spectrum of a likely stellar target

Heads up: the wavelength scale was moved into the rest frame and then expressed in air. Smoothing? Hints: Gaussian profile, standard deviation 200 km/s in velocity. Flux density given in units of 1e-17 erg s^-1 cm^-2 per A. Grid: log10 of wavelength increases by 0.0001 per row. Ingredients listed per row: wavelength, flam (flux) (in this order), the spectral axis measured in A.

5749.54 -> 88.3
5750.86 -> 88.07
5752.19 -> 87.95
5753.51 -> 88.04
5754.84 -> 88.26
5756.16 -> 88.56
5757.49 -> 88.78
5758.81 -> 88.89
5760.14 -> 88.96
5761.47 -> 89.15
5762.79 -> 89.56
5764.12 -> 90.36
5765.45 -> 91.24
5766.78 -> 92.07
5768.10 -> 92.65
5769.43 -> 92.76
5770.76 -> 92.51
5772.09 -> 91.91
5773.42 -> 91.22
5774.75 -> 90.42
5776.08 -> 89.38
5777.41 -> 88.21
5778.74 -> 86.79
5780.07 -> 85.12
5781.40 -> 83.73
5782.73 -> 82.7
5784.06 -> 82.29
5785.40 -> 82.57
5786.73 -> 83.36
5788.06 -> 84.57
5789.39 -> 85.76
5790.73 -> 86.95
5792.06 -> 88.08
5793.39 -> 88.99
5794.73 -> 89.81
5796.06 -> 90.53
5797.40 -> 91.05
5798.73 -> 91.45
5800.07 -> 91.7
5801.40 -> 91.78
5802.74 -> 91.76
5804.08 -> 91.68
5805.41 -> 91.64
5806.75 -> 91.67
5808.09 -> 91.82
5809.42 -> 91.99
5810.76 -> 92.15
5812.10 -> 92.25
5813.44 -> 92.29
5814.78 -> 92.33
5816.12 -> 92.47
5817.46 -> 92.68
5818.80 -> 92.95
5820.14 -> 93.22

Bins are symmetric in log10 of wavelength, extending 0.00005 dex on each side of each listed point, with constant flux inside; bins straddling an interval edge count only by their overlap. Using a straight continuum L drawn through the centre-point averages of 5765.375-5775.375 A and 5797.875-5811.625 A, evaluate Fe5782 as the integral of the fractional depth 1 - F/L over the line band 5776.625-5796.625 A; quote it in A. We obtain 1.3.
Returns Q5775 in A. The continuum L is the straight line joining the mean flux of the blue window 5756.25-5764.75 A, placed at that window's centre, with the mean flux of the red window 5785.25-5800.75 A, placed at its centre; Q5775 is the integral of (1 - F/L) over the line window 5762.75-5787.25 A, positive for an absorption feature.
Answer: 0.1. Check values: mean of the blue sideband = 89.2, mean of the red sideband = 88.1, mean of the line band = 88.3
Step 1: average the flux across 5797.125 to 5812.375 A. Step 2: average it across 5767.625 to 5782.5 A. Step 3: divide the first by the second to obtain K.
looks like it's 1.0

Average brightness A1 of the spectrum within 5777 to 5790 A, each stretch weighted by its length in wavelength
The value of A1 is 84.5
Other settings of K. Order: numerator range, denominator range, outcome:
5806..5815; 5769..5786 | 1.05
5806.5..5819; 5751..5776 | 1.02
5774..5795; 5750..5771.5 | 0.96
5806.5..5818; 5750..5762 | 1.04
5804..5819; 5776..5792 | 1.08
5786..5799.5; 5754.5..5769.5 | 0.98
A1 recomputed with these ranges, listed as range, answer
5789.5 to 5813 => 90.8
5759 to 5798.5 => 88.4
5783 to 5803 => 87.9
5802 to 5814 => 91.9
